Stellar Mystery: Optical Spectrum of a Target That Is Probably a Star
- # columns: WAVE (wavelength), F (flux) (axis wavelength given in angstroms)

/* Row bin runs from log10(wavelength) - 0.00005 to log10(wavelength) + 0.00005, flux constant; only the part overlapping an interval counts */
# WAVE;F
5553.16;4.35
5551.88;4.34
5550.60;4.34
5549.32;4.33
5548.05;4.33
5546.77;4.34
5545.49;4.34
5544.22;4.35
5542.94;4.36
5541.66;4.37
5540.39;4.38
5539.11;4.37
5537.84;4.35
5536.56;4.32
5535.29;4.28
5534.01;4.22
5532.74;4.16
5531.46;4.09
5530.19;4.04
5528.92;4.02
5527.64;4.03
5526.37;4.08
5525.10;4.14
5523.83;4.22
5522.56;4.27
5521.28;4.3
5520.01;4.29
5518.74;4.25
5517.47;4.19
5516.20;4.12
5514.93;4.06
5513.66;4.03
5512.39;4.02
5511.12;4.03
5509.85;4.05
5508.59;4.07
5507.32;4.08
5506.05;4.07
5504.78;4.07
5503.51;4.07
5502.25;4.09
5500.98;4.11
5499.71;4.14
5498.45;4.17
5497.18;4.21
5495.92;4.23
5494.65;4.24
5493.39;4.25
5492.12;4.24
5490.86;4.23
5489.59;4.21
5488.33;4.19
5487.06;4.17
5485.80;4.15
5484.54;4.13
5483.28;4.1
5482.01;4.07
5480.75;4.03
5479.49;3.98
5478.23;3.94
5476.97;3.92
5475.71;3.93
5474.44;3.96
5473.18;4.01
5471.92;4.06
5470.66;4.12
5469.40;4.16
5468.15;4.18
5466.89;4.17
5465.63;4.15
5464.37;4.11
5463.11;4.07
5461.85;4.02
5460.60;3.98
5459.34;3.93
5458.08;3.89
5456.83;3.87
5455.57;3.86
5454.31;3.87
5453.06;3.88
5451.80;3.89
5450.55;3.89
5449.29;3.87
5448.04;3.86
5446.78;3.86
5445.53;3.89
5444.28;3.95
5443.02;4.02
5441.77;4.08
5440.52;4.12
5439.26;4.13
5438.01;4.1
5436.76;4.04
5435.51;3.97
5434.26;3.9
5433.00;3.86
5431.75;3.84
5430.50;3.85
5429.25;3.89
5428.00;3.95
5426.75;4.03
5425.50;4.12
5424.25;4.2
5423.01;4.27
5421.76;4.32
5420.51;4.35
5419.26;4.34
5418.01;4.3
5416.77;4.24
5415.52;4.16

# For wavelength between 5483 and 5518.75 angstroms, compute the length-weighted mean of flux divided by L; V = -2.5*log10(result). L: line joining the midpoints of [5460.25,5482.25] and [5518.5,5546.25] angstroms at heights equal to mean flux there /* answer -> 0.00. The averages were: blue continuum 4.05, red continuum 4.24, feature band 4.14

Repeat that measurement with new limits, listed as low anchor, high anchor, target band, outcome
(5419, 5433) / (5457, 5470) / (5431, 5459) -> 0.04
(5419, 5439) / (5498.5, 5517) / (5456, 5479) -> 0.01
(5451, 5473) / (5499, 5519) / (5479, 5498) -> -0.03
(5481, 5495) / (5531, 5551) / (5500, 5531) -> 0.03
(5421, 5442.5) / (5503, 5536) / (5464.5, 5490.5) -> 0.00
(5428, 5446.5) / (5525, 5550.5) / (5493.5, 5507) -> 0.00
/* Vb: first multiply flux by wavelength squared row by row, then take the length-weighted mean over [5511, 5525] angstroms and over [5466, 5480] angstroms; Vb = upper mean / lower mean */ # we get 1.0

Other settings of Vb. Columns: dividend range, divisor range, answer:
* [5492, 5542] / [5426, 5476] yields 1.07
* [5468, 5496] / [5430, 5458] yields 1.06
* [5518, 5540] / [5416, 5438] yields 1.07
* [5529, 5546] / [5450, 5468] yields 1.11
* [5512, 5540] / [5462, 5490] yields 1.04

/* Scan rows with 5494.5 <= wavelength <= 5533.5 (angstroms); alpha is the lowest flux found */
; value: 4.02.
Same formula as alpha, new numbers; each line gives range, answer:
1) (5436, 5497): 3.86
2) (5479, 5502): 3.98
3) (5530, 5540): 4.04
